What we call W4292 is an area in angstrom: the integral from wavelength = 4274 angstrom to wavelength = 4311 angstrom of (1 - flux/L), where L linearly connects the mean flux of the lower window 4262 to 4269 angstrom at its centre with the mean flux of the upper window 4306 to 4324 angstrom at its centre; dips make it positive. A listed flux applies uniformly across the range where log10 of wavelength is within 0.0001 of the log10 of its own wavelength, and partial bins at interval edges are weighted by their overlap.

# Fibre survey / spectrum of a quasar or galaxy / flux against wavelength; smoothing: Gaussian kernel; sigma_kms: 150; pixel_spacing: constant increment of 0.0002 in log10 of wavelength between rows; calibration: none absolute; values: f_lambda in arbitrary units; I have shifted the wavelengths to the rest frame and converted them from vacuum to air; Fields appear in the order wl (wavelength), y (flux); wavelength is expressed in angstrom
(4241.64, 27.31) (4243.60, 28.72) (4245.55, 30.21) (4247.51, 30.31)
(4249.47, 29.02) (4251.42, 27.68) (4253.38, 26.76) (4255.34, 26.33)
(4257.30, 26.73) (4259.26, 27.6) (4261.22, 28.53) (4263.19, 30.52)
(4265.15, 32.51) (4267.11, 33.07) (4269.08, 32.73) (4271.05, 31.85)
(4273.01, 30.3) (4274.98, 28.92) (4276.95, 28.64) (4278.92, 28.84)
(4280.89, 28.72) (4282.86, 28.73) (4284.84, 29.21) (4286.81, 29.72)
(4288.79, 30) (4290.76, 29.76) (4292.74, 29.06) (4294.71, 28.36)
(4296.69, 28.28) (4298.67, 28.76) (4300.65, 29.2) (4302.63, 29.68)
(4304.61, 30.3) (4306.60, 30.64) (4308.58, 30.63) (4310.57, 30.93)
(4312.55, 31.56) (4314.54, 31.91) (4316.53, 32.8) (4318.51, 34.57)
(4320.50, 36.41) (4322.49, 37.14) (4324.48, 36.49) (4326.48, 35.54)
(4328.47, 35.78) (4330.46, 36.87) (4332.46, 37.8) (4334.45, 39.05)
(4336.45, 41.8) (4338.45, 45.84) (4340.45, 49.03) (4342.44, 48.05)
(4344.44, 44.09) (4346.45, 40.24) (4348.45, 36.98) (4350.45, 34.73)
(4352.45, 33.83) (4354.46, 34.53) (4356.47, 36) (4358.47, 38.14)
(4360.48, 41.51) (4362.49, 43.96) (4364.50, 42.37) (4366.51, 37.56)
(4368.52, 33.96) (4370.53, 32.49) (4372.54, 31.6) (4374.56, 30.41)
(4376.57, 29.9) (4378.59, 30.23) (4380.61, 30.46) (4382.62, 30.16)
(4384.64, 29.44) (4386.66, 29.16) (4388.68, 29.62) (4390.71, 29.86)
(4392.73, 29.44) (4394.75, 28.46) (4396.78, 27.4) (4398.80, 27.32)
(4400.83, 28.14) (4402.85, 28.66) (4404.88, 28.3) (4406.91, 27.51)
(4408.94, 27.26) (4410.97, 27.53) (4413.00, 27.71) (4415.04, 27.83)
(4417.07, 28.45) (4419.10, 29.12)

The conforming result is 3.7 angstrom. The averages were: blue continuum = 32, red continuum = 33.1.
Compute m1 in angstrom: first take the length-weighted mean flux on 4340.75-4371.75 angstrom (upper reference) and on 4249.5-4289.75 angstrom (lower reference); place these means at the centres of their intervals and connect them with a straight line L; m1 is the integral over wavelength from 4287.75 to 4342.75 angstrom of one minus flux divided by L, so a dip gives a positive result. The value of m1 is 0.2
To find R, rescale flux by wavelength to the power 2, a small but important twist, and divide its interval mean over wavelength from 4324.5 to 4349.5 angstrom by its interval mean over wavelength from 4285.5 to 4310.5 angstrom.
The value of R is 1.4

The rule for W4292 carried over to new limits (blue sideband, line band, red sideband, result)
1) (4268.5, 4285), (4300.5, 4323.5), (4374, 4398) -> -2.0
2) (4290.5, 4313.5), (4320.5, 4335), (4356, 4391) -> -2.6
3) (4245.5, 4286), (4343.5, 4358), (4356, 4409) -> -2.8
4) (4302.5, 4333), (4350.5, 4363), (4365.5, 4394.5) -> -2.2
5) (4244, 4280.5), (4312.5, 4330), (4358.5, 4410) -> -2.6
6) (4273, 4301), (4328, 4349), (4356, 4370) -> -3.4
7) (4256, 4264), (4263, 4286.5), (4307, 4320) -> -0.8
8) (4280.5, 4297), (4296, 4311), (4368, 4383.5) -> -0.2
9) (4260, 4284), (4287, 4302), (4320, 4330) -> 1.7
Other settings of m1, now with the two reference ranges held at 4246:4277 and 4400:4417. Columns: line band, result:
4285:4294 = -0.11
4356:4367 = -4.57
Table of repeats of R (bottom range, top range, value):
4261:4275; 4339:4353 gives 1.37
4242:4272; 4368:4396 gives 1.09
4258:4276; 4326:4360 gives 1.33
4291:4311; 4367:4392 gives 1.08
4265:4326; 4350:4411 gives 1.07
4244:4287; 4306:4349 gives 1.32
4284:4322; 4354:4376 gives 1.22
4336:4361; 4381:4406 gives 0.73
